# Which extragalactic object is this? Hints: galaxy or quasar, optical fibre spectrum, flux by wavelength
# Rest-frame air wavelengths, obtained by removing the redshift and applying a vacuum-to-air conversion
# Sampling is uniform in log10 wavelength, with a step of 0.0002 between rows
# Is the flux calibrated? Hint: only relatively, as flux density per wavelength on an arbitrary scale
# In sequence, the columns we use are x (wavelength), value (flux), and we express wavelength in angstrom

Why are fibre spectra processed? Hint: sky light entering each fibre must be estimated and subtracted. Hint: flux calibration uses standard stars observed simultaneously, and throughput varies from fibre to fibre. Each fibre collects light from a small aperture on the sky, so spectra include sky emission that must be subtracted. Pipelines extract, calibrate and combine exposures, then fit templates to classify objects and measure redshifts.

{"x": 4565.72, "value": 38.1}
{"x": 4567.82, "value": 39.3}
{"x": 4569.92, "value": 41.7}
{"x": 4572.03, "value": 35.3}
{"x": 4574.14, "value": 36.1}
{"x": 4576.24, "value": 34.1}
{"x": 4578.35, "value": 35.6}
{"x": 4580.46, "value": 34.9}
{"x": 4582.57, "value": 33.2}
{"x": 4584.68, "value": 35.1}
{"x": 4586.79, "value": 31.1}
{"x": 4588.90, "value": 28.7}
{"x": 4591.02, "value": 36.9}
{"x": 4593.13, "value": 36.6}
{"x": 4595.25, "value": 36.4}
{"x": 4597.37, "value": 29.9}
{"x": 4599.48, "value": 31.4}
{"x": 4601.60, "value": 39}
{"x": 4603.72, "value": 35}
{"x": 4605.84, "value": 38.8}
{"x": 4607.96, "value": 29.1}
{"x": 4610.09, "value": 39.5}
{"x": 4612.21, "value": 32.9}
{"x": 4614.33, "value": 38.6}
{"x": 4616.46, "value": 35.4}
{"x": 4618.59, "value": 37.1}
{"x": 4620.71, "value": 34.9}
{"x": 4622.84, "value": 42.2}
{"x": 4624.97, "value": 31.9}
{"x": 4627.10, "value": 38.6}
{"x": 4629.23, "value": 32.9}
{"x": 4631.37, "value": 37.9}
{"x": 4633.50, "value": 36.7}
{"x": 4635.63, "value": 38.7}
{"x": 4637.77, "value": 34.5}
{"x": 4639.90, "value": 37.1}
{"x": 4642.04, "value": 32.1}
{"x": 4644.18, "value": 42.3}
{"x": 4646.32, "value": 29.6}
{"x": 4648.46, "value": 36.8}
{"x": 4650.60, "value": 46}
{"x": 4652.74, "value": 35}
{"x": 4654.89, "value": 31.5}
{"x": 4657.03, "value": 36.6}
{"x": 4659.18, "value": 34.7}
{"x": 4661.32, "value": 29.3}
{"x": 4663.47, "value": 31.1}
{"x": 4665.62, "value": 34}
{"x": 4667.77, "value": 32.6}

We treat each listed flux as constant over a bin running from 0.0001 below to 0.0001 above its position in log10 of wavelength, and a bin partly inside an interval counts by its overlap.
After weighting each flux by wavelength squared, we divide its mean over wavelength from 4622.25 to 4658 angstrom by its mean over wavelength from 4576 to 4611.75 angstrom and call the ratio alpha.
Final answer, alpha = 1.1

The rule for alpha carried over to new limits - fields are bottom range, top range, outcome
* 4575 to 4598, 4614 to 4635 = 1.10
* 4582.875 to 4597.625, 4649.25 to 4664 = 1.07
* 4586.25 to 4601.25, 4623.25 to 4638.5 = 1.10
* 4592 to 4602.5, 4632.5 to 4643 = 1.05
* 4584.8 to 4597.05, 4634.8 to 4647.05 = 1.08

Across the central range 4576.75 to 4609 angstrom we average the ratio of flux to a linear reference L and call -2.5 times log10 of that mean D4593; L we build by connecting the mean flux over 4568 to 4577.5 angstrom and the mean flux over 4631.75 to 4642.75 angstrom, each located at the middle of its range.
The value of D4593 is 0.08 mag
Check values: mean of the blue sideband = 37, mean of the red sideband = 36.1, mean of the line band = 34.1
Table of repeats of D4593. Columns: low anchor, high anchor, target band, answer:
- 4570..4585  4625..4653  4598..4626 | 0.01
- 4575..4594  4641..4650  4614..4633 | -0.04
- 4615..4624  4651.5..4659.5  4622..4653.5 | -0.02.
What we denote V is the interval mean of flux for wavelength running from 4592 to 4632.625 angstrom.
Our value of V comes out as 35.7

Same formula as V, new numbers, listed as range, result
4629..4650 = 36.2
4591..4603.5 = 34.9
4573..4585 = 34.8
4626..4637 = 36.9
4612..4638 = 36.5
